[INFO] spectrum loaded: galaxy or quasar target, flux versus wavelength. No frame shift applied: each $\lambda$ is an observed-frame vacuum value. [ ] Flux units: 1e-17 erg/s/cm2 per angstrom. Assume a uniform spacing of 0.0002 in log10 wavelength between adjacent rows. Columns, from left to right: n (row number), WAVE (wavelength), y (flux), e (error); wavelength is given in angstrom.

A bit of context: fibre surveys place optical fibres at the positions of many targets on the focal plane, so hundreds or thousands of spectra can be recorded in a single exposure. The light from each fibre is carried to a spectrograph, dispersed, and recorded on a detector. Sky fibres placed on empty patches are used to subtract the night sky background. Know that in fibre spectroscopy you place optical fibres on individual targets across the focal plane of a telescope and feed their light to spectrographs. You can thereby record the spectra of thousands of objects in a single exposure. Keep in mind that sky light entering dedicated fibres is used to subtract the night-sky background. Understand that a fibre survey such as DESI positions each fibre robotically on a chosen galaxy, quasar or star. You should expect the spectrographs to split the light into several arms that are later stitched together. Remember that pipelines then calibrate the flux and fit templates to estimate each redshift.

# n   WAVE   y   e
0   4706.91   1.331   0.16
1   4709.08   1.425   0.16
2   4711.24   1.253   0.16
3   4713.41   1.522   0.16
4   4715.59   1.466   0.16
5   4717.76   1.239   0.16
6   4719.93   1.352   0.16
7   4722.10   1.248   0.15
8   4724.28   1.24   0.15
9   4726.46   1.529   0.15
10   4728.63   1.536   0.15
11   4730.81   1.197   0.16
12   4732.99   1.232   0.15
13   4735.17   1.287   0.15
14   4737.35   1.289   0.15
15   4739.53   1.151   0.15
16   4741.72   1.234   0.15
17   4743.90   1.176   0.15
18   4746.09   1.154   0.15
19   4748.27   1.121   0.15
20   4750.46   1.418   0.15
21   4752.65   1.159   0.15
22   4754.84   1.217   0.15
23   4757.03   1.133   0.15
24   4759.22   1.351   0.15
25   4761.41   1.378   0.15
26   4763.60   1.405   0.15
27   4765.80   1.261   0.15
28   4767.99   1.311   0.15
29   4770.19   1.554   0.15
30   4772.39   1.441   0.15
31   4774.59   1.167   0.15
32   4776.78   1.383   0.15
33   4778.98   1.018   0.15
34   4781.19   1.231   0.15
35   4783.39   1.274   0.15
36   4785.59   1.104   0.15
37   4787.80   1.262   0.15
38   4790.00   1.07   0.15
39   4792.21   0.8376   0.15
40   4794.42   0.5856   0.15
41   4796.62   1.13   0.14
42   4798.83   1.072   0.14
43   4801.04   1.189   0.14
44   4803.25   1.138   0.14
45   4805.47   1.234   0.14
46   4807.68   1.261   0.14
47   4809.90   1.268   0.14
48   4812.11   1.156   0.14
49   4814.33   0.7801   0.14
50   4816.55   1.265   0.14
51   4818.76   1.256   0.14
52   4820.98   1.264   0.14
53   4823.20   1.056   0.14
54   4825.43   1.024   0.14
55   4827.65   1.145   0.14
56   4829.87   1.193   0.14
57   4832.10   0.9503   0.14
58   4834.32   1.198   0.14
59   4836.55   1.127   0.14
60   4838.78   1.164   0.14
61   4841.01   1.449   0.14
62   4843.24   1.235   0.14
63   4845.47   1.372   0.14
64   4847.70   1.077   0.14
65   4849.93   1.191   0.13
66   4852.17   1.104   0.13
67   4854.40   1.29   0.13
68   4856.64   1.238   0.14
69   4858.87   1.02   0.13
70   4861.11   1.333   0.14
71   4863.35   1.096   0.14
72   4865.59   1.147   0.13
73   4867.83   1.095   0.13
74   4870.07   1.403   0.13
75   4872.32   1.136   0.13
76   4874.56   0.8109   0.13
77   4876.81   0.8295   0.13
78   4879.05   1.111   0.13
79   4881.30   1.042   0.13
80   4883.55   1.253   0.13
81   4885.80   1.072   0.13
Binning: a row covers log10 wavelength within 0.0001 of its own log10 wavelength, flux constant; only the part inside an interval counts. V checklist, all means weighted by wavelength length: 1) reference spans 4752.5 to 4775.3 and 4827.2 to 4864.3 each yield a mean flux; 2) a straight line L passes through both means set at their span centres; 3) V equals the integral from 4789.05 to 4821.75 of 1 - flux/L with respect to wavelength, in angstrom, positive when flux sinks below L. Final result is 3.9 angstrom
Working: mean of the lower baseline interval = 1.32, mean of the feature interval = 1.1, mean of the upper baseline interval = 1.19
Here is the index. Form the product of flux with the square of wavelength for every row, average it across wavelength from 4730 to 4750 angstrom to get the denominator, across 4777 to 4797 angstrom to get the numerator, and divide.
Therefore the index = 0.9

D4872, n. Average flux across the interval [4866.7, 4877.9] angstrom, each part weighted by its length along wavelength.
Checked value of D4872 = 1.06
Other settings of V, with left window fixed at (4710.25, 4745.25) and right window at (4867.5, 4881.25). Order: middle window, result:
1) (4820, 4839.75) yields 0.2 angstrom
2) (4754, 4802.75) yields 1.1 angstrom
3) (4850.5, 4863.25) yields -1.2 angstrom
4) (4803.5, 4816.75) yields 0.2 angstrom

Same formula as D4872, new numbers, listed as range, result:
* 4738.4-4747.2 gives 1.18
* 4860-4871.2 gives 1.21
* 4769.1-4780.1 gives 1.31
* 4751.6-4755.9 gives 1.19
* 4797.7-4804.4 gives 1.13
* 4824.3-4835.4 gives 1.1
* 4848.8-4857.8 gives 1.21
